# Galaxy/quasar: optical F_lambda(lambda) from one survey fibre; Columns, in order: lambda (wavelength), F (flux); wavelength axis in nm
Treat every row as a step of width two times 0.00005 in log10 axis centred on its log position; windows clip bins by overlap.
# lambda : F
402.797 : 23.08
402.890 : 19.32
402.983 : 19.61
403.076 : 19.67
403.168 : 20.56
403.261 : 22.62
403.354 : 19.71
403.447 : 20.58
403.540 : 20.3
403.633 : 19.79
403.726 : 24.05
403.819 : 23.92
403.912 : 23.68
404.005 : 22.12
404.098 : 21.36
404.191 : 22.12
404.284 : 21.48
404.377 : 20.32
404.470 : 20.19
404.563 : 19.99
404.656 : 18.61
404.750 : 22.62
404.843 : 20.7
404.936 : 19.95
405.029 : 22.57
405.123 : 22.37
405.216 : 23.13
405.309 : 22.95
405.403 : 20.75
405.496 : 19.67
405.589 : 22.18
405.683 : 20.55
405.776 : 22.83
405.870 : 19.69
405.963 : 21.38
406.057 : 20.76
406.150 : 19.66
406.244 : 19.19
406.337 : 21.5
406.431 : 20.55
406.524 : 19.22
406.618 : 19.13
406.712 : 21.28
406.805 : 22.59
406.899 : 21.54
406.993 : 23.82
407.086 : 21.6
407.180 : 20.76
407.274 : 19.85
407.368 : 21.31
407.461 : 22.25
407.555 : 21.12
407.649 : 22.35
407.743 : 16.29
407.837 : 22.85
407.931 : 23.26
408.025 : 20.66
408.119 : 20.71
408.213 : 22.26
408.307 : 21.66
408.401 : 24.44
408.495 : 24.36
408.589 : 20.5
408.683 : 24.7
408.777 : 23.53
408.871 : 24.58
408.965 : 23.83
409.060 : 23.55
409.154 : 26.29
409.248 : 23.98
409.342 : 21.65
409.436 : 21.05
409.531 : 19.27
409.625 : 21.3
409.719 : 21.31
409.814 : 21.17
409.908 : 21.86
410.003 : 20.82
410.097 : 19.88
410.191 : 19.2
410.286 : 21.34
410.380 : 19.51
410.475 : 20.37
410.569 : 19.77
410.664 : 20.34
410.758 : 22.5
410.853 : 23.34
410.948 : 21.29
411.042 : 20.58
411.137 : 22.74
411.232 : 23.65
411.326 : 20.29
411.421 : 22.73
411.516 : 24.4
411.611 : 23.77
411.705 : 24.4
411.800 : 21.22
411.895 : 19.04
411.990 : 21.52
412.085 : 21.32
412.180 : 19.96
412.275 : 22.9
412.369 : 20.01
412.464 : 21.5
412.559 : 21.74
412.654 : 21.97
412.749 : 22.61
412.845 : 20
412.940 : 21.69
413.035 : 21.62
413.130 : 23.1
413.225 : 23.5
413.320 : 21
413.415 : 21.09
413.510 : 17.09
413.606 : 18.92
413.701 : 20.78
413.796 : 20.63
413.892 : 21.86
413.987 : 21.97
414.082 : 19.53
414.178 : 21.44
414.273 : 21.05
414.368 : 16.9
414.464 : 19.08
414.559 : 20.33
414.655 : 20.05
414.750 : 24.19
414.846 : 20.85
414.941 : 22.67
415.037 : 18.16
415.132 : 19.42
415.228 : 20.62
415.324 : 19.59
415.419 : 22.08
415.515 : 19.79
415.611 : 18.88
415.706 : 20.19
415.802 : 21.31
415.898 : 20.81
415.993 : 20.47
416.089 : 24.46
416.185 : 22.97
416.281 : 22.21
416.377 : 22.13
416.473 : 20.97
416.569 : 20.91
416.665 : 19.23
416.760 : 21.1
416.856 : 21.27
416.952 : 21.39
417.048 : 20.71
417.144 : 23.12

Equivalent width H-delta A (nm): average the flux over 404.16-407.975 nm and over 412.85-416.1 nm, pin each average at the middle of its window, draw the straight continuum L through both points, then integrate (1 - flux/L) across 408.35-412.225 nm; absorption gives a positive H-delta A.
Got -0.203 nm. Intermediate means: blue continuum 21.1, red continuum 20.7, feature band 22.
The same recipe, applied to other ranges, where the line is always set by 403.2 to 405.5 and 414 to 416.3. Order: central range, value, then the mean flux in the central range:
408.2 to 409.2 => -0.12 nm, 23.7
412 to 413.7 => -0.02 nm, 21.2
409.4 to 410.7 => 0.03 nm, 20.5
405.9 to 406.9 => 0.03 nm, 20.6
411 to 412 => -0.06 nm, 22.2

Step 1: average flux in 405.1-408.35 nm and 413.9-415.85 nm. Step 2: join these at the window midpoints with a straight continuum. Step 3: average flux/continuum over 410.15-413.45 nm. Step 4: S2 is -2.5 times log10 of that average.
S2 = -0.05 mag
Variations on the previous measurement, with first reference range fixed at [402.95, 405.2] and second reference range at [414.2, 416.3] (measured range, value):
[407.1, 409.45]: -0.064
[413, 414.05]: -0.012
